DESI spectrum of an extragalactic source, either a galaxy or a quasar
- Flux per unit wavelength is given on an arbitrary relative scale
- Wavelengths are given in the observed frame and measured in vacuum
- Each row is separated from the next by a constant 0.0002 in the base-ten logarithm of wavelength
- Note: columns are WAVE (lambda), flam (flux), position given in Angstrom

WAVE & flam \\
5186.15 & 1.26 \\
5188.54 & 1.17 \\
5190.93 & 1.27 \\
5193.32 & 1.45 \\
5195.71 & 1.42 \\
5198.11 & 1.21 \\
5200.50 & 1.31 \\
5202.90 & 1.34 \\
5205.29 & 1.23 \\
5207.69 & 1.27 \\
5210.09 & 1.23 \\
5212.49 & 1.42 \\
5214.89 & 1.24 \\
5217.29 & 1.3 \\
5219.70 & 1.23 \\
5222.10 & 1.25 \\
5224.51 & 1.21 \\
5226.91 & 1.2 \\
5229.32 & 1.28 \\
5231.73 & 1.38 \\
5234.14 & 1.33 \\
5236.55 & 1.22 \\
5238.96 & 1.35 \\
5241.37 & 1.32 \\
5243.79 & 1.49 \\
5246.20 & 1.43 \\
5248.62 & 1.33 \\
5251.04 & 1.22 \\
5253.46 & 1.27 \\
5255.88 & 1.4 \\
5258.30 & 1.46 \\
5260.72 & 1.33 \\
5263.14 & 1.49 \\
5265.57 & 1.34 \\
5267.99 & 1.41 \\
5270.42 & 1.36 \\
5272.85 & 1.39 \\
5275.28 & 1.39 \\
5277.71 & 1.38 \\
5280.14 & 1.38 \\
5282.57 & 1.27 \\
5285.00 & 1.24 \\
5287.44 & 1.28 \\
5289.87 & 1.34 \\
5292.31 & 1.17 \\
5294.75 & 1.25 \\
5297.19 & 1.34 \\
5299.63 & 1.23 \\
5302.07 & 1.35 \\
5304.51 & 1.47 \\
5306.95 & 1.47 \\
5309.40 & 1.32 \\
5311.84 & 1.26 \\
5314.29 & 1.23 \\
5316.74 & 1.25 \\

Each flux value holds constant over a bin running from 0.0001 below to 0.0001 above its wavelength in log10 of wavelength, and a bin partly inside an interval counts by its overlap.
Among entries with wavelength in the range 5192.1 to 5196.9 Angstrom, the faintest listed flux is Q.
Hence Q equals 1.42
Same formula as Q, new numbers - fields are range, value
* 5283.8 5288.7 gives 1.24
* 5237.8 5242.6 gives 1.32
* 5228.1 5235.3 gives 1.28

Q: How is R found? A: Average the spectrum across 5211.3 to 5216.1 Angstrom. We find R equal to 1.33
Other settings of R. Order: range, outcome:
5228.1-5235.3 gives 1.33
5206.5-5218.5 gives 1.29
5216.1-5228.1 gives 1.24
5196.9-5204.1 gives 1.29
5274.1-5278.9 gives 1.38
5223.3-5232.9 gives 1.27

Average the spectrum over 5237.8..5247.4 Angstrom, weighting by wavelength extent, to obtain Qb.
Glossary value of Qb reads 1.4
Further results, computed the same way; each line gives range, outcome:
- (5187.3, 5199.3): 1.3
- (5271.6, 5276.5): 1.39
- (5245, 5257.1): 1.33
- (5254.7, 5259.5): 1.43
